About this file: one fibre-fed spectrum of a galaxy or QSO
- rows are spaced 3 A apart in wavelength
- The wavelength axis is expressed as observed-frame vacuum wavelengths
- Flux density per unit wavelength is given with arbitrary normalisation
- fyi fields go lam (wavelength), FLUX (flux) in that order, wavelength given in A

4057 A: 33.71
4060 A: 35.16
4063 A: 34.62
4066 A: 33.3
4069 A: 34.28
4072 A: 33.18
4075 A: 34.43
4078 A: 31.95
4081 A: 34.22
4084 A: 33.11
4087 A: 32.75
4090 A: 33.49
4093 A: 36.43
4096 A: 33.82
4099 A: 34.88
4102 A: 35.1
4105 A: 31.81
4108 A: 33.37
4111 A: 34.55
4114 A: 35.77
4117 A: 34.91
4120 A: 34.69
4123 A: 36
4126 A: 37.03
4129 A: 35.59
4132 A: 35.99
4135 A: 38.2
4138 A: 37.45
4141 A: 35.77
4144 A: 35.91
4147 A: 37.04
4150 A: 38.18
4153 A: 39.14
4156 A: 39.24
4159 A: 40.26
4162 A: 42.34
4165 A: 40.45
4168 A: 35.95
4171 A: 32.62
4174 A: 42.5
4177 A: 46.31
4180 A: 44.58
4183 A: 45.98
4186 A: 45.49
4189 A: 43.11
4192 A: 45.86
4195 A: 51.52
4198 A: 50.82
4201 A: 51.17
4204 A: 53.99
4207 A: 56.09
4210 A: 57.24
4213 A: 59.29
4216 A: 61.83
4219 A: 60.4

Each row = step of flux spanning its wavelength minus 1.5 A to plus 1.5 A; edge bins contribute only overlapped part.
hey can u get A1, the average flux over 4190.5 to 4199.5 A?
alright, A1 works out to 49.4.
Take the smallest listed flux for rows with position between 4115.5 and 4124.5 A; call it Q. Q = 34.69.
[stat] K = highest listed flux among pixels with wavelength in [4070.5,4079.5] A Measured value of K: 34.43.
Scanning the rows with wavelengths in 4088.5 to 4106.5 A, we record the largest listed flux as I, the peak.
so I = 36.43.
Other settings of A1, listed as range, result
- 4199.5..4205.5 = 52.6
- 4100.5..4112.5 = 33.7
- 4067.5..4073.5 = 33.7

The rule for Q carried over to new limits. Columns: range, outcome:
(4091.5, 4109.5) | 31.81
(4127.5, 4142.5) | 35.59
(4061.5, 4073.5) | 33.18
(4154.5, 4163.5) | 39.24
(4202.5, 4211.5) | 53.99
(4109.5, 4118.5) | 34.55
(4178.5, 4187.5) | 44.58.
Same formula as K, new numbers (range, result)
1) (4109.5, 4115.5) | 35.77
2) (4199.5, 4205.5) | 53.99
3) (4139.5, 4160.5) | 40.26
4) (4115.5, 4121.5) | 34.91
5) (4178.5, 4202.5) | 51.52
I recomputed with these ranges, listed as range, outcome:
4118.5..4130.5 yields 37.03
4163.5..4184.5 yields 46.31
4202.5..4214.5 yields 59.29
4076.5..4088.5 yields 34.22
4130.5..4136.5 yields 38.2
